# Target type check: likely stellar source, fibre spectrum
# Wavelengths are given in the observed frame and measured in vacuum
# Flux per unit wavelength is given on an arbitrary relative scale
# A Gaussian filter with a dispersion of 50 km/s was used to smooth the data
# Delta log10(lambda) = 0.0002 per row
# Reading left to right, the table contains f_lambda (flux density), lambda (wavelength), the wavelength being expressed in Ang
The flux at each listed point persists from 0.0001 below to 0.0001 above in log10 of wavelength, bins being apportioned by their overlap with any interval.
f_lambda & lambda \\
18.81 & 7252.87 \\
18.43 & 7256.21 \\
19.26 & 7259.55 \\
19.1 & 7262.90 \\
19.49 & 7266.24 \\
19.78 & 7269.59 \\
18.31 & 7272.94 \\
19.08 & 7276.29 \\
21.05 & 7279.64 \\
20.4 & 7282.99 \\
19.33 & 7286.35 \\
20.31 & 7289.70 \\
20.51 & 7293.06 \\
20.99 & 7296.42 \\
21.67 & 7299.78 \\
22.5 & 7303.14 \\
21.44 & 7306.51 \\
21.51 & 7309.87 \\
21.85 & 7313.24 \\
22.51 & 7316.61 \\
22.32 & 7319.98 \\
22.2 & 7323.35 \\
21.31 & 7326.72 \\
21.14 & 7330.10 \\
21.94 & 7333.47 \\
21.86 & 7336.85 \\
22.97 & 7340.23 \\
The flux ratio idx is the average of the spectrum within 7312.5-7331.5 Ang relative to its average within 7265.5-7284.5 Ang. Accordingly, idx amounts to 1.1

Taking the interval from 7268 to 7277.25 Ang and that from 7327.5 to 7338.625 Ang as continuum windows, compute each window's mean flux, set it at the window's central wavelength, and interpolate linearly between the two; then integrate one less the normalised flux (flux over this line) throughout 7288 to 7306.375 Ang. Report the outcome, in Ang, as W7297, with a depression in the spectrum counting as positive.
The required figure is -1.0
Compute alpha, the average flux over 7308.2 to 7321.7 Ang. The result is 22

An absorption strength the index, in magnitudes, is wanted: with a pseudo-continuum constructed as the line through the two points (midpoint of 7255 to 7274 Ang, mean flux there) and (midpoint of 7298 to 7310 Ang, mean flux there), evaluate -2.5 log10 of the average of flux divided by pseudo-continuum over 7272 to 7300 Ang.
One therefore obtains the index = 0.023 mag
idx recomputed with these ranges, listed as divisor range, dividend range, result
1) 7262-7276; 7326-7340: 1.13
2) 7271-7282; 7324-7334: 1.10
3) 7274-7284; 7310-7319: 1.10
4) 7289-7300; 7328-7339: 1.04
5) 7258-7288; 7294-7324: 1.12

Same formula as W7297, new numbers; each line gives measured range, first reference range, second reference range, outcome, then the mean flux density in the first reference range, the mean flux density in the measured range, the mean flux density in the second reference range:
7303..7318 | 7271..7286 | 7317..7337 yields -0.6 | 19.7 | 21.9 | 21.8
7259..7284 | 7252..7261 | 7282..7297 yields -0.1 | 18.8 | 19.6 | 20.3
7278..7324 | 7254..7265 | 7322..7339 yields -1.6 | 19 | 21.3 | 21.7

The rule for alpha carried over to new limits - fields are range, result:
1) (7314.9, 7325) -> 22.3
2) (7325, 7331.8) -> 21.2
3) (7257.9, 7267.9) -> 19.3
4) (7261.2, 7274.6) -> 19.2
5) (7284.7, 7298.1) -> 20.3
